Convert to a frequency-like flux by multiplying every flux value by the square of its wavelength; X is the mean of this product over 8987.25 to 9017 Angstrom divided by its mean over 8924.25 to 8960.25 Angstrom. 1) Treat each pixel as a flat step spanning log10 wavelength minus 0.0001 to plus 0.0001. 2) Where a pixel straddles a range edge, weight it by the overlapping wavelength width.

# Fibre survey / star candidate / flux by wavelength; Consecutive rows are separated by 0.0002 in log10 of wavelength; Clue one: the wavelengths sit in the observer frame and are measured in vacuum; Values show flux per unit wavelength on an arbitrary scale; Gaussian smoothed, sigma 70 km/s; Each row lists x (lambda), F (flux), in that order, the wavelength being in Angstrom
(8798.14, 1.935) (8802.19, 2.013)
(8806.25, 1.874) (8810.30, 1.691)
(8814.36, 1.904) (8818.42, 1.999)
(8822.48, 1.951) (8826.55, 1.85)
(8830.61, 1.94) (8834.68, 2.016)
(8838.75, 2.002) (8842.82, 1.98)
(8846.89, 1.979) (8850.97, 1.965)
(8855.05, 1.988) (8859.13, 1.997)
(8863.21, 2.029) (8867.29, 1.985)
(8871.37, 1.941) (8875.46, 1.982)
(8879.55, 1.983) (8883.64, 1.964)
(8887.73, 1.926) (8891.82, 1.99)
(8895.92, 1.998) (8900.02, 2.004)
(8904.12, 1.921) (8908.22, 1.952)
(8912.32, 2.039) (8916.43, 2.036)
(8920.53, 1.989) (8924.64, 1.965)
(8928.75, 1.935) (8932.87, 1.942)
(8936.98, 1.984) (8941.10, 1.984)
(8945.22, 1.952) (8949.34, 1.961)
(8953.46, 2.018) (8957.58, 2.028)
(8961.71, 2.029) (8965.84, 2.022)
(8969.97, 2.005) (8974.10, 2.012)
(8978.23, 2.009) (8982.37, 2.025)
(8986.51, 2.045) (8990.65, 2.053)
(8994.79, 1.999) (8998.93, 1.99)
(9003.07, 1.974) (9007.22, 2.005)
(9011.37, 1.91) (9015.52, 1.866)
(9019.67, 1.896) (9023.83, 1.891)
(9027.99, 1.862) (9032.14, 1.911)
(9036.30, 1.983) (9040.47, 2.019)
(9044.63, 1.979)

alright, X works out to 1.01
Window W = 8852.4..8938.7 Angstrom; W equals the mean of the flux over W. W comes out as 1.98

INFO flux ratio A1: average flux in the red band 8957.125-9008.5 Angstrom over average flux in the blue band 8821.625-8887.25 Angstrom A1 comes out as 1.02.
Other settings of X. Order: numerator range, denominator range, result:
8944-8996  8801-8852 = 1.08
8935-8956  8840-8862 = 1.02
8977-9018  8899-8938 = 1.02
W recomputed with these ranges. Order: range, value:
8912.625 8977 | 1.99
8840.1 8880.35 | 1.98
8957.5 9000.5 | 2.02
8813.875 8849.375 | 1.96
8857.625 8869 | 2.01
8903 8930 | 1.98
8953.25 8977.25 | 2.02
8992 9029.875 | 1.94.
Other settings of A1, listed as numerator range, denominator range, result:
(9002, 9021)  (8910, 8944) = 0.97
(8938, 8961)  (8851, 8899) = 1.01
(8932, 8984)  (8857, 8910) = 1.01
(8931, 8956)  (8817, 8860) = 1.00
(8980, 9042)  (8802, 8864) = 1.01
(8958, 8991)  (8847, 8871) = 1.02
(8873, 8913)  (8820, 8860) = 1.00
